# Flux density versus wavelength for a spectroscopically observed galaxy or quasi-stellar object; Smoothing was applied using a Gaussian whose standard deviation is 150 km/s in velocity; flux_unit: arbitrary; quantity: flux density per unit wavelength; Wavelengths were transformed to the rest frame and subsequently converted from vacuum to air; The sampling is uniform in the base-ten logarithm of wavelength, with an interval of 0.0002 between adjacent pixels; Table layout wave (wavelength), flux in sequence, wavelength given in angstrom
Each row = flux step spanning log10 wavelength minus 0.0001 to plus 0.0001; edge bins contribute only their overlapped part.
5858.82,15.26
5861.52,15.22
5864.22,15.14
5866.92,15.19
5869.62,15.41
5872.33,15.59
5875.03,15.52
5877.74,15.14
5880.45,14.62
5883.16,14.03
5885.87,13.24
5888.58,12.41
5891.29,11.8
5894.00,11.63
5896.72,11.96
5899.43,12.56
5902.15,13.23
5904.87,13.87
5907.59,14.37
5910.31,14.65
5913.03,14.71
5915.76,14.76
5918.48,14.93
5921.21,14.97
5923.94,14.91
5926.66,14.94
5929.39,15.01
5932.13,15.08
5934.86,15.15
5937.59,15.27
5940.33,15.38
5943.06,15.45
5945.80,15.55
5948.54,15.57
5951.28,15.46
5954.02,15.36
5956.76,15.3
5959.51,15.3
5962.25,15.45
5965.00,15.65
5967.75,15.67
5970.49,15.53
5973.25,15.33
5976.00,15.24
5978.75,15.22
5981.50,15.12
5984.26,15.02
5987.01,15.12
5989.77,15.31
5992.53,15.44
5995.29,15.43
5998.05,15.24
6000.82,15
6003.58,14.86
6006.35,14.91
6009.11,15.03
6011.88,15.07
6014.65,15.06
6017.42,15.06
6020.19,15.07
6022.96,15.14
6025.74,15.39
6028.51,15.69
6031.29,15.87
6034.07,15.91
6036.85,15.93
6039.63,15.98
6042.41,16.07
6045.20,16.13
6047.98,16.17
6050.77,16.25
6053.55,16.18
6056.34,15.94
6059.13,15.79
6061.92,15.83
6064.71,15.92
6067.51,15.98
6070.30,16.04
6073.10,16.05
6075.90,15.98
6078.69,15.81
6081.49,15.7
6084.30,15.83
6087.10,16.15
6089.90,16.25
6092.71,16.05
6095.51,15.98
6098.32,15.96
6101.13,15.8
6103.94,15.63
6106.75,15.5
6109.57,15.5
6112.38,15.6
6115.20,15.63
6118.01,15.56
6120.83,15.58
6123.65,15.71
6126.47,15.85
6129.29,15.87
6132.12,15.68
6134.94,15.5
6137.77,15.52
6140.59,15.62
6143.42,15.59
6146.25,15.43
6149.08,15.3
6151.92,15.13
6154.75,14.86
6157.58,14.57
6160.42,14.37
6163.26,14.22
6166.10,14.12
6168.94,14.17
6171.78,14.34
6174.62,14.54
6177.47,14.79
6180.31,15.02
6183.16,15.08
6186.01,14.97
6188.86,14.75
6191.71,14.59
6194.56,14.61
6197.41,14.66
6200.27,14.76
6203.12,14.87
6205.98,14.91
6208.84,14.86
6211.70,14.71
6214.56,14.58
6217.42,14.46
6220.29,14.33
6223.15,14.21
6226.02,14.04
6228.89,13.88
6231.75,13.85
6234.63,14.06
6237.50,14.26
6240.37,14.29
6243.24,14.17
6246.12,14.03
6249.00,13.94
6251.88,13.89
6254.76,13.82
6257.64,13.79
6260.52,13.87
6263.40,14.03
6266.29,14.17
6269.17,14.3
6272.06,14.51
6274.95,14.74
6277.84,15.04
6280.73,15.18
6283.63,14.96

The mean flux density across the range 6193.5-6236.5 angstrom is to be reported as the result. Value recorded 14.4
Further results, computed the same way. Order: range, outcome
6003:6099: 15.8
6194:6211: 14.8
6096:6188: 15.2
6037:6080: 16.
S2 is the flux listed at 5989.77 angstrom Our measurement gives 15.31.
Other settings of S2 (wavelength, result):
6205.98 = 14.91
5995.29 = 15.43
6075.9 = 15.98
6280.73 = 15.18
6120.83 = 15.58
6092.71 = 16.05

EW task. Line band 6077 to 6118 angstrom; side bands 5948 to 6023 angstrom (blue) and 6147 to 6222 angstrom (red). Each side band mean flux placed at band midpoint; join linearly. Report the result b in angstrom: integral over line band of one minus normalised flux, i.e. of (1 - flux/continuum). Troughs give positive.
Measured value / -2.4 angstrom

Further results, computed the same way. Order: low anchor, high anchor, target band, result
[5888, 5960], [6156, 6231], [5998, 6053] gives -3.9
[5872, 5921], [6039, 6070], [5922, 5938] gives -0.8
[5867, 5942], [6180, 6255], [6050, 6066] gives -1.8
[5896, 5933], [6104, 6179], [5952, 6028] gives -3.3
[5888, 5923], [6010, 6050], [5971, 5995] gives -0.7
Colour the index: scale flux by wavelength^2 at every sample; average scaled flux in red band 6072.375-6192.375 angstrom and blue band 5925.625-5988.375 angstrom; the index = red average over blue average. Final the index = 1.06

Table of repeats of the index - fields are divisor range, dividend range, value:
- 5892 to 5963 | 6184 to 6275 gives 1.08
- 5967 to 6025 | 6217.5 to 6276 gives 1.01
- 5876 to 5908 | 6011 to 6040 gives 1.22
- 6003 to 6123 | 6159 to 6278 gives 0.96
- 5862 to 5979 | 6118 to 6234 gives 1.10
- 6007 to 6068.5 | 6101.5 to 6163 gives 1.01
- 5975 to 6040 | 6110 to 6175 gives 1.04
